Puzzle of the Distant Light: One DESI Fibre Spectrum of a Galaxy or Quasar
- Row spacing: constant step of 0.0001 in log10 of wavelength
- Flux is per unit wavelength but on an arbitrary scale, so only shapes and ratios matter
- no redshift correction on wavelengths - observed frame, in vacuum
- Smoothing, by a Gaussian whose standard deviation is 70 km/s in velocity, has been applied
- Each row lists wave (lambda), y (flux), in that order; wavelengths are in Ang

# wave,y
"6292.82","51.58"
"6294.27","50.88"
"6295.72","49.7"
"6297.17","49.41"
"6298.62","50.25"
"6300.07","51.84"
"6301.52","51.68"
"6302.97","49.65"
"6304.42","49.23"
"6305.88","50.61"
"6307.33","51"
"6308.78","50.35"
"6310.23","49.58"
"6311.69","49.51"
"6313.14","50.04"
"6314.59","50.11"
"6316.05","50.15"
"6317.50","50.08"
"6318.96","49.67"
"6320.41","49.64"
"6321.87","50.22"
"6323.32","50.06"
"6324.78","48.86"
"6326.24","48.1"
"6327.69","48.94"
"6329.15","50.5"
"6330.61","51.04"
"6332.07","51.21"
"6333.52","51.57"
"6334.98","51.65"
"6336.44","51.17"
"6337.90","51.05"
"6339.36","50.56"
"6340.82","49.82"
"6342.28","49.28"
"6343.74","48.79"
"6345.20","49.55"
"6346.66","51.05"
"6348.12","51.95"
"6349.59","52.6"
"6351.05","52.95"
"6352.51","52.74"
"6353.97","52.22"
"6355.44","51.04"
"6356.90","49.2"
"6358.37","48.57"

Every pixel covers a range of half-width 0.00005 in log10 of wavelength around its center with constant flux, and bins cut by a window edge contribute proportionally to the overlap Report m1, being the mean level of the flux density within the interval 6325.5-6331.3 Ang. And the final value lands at 49.6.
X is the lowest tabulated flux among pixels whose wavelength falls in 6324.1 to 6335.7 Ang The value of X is 48.1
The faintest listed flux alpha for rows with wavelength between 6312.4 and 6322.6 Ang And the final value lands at 49.64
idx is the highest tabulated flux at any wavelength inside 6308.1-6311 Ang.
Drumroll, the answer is 50.35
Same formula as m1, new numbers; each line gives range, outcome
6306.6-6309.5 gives 50.8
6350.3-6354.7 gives 52.7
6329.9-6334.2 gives 51.3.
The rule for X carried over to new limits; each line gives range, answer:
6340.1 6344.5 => 48.79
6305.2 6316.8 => 49.51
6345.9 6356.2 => 51.04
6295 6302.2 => 49.41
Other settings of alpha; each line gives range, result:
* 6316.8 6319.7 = 49.67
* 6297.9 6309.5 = 49.23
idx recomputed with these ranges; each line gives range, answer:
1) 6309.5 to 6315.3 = 50.11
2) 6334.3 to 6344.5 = 51.65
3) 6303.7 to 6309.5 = 51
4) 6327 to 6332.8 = 51.21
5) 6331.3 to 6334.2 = 51.57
